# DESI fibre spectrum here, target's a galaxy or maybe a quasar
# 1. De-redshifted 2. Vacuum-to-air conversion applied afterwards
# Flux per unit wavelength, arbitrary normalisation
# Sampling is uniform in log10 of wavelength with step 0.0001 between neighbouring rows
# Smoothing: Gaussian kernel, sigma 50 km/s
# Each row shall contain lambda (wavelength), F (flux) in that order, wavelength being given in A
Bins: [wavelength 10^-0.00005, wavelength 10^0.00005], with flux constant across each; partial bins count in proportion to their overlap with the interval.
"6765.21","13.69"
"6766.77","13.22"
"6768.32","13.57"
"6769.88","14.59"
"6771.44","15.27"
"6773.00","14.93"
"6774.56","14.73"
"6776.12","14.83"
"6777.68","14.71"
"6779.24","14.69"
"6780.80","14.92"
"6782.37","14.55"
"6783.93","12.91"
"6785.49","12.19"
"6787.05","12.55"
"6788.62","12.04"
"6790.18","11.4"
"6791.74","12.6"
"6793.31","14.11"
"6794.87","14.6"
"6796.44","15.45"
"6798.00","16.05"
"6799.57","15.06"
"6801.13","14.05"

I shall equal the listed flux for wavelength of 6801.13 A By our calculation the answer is 14.05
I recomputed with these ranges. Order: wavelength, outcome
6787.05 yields 12.55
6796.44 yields 15.45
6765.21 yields 13.69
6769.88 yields 14.59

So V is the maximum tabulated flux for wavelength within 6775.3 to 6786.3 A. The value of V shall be 14.92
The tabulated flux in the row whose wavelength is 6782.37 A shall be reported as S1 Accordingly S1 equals 14.55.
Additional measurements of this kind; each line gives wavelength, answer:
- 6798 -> 16.05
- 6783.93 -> 12.91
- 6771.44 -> 15.27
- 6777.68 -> 14.71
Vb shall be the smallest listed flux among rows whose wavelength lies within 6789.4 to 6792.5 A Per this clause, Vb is 11.4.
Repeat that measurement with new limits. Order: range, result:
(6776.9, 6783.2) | 14.55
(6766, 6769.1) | 13.22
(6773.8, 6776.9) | 14.73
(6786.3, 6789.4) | 12.04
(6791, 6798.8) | 12.6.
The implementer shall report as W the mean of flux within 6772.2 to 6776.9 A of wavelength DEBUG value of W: 14.8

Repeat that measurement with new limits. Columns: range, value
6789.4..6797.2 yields 13.6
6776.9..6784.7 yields 14.3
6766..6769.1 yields 13.4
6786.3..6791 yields 12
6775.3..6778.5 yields 14.8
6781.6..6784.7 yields 13.7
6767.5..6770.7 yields 14.1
